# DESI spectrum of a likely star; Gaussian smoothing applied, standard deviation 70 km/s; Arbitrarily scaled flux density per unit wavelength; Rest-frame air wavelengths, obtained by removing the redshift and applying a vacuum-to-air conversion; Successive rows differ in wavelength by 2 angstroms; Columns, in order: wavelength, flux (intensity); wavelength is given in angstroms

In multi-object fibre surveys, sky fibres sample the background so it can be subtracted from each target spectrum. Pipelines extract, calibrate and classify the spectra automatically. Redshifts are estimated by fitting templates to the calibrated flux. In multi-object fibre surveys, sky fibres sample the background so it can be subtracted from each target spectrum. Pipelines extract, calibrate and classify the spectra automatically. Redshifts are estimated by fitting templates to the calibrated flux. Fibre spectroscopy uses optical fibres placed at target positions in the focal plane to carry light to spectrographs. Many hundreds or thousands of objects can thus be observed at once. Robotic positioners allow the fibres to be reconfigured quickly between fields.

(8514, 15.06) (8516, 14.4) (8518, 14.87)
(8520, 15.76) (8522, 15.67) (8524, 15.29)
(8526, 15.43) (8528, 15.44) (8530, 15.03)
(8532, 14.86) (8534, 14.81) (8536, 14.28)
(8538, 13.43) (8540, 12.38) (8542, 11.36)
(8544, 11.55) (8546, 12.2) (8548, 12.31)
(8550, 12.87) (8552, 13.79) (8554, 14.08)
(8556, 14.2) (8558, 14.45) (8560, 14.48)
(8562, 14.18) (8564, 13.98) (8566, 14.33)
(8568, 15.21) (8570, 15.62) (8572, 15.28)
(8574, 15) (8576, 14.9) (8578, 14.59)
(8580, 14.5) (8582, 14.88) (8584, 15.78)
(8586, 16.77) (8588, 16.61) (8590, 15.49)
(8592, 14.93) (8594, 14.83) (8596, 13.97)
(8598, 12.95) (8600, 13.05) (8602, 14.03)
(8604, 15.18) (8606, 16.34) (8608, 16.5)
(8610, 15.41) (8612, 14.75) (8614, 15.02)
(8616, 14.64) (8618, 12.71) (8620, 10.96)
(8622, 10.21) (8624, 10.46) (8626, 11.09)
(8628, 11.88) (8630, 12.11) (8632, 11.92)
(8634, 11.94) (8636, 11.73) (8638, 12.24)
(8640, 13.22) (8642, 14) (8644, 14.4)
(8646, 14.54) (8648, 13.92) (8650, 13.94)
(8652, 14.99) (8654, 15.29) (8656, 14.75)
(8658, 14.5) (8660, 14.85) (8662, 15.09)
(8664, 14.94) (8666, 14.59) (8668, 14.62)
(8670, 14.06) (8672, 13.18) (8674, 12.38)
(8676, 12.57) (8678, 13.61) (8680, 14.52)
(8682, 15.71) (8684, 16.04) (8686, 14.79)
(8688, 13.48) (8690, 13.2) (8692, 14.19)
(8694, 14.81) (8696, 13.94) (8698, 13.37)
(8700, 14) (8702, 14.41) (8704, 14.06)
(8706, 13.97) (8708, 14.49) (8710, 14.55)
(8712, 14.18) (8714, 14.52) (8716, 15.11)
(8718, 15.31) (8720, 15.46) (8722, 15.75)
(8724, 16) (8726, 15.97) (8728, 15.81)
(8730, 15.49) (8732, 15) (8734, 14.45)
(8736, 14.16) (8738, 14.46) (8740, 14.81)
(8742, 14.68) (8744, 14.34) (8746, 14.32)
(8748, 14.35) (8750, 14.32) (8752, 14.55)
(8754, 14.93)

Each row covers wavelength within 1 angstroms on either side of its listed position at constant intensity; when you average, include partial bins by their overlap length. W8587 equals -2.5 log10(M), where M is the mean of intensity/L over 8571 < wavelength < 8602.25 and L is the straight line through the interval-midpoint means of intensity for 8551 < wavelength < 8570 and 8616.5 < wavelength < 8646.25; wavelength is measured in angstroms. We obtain -0.10 mag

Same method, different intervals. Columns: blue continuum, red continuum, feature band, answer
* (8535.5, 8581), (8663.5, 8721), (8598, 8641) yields 0.07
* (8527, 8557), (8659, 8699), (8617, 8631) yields 0.22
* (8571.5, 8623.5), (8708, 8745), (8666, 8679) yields 0.10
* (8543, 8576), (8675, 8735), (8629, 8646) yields 0.12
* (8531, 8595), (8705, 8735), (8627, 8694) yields 0.07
